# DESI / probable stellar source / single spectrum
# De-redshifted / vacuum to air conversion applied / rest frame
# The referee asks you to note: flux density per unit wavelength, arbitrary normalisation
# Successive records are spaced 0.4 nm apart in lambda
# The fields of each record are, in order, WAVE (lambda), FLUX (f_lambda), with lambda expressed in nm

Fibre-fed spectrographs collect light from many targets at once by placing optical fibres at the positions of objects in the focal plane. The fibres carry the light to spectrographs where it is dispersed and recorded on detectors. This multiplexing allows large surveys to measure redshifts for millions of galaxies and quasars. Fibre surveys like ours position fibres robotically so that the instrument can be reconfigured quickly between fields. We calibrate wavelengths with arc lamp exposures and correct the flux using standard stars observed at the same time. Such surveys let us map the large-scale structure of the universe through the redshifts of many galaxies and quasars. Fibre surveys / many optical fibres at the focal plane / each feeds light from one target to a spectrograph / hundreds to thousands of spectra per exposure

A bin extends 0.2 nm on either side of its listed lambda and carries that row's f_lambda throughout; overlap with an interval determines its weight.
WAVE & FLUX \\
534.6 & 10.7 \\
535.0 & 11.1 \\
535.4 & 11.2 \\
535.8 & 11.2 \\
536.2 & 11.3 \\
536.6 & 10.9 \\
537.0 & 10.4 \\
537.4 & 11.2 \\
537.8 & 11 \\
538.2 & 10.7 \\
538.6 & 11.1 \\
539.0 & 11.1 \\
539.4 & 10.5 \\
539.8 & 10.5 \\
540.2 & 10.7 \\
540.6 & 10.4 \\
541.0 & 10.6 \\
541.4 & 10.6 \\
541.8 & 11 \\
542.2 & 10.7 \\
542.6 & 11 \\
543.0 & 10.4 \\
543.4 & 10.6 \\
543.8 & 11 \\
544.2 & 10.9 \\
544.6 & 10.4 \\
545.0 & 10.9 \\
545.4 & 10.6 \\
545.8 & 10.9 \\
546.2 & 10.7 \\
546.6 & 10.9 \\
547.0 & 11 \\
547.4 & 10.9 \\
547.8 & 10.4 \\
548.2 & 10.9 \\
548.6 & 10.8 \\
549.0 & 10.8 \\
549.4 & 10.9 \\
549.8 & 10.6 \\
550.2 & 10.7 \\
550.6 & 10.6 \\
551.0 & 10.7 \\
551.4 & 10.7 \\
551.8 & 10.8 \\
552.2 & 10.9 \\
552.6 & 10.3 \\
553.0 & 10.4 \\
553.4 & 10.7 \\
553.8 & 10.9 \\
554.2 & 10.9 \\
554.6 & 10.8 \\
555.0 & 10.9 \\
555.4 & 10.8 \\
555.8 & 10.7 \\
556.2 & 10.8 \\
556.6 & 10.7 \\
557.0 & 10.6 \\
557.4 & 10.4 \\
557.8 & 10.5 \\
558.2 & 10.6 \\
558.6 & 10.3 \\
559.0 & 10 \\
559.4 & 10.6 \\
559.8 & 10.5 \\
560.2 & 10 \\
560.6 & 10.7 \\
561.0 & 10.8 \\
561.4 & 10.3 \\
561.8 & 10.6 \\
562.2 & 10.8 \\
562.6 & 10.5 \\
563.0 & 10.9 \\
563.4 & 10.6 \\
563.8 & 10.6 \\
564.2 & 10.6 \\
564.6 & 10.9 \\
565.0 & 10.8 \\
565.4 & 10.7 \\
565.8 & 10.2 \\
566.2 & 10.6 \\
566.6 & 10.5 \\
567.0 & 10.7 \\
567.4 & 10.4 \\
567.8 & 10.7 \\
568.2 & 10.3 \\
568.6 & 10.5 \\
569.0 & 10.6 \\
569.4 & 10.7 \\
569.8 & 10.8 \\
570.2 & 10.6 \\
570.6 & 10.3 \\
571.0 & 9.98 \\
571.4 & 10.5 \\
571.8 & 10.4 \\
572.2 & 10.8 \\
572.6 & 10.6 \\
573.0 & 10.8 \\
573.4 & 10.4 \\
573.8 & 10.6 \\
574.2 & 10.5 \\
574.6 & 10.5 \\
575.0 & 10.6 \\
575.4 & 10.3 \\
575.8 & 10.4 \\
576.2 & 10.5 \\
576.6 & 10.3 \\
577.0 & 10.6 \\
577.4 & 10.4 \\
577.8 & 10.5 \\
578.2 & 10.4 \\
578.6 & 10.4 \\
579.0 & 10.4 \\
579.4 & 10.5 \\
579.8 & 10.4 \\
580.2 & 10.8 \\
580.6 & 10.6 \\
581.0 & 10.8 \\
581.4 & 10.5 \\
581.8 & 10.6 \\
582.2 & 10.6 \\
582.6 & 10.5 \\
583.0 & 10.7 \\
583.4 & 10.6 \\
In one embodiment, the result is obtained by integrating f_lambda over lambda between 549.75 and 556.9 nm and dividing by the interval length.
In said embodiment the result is 10.7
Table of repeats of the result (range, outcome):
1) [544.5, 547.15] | 10.8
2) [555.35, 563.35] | 10.6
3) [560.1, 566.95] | 10.6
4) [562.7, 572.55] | 10.6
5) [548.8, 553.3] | 10.7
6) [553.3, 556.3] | 10.8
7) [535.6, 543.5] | 10.8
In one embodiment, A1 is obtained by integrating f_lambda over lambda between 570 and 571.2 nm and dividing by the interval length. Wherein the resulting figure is 10.3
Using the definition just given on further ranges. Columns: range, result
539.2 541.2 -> 10.5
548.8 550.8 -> 10.7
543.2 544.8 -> 10.7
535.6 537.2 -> 11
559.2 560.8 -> 10.4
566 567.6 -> 10.6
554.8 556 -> 10.8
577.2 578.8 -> 10.4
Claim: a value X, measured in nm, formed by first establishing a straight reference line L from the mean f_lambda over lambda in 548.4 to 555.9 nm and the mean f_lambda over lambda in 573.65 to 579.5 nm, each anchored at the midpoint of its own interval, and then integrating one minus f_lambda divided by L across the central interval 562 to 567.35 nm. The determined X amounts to -0.02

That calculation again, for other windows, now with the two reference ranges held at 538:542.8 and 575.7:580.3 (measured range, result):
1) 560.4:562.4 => -0.01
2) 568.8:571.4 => 0.01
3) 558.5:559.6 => 0.03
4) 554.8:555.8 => -0.02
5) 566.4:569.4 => 0.00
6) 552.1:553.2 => 0.02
